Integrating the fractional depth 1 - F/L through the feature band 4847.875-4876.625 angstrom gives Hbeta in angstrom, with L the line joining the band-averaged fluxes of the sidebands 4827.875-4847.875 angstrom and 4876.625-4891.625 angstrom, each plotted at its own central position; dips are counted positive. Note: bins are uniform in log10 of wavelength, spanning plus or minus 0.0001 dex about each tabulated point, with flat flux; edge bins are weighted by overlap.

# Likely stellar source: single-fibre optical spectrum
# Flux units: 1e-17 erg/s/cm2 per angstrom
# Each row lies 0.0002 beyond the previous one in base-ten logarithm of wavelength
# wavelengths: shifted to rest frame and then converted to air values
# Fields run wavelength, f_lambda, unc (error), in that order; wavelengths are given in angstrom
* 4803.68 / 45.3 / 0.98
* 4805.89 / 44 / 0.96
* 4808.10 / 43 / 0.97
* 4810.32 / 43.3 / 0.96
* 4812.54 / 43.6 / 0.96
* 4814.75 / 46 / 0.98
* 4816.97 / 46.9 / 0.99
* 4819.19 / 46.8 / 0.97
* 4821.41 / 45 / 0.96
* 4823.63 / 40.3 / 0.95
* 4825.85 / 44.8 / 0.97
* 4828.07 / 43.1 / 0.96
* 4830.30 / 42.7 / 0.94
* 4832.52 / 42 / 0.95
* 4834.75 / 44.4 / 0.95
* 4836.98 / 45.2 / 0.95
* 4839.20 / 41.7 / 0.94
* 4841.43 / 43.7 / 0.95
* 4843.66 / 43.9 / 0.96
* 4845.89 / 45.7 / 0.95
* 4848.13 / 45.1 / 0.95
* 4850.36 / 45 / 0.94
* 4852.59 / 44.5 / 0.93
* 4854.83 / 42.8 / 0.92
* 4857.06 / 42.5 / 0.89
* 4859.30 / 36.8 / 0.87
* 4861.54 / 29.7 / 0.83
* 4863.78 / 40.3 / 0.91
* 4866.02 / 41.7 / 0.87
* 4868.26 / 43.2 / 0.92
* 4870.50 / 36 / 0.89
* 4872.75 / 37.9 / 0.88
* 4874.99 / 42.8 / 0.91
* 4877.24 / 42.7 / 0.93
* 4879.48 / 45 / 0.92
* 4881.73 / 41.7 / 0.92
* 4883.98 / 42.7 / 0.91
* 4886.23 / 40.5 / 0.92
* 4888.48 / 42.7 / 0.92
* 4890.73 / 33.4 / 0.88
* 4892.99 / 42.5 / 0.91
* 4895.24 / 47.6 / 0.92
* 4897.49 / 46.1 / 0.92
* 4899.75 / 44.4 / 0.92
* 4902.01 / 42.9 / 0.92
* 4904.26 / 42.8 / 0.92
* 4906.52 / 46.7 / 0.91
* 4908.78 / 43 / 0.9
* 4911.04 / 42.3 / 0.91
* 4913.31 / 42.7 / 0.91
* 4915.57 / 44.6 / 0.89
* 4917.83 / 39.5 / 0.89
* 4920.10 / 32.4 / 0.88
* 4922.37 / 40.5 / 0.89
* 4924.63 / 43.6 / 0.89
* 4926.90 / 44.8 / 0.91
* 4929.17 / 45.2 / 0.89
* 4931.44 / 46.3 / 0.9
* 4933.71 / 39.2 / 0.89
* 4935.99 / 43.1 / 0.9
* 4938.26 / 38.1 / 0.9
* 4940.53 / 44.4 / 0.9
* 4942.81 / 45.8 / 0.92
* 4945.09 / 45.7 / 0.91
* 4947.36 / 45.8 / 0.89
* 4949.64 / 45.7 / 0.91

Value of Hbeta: 1.3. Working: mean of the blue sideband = 43.7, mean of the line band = 40.5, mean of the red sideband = 41.3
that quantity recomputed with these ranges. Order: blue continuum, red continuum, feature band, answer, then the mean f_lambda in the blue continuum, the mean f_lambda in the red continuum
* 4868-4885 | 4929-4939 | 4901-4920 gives -0.26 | 41.4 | 42.3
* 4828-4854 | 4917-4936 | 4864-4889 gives 0.86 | 43.9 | 41.6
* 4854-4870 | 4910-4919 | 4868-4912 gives -1.54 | 39.4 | 42.2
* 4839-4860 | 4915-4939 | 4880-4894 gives 0.57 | 43.4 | 41.6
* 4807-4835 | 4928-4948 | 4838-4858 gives 0.00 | 44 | 43.7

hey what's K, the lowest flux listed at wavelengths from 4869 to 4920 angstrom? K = 33.4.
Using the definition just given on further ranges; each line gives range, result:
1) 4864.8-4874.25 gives 36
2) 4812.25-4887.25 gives 29.7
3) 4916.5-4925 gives 32.4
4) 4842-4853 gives 43.9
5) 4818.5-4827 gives 40.3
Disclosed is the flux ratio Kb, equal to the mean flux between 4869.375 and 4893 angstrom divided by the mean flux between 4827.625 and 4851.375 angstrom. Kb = 0.9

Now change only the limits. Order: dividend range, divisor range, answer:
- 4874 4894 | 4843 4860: 0.96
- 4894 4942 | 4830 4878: 1.03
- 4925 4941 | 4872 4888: 1.02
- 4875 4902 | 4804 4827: 0.96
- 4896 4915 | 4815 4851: 1.00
